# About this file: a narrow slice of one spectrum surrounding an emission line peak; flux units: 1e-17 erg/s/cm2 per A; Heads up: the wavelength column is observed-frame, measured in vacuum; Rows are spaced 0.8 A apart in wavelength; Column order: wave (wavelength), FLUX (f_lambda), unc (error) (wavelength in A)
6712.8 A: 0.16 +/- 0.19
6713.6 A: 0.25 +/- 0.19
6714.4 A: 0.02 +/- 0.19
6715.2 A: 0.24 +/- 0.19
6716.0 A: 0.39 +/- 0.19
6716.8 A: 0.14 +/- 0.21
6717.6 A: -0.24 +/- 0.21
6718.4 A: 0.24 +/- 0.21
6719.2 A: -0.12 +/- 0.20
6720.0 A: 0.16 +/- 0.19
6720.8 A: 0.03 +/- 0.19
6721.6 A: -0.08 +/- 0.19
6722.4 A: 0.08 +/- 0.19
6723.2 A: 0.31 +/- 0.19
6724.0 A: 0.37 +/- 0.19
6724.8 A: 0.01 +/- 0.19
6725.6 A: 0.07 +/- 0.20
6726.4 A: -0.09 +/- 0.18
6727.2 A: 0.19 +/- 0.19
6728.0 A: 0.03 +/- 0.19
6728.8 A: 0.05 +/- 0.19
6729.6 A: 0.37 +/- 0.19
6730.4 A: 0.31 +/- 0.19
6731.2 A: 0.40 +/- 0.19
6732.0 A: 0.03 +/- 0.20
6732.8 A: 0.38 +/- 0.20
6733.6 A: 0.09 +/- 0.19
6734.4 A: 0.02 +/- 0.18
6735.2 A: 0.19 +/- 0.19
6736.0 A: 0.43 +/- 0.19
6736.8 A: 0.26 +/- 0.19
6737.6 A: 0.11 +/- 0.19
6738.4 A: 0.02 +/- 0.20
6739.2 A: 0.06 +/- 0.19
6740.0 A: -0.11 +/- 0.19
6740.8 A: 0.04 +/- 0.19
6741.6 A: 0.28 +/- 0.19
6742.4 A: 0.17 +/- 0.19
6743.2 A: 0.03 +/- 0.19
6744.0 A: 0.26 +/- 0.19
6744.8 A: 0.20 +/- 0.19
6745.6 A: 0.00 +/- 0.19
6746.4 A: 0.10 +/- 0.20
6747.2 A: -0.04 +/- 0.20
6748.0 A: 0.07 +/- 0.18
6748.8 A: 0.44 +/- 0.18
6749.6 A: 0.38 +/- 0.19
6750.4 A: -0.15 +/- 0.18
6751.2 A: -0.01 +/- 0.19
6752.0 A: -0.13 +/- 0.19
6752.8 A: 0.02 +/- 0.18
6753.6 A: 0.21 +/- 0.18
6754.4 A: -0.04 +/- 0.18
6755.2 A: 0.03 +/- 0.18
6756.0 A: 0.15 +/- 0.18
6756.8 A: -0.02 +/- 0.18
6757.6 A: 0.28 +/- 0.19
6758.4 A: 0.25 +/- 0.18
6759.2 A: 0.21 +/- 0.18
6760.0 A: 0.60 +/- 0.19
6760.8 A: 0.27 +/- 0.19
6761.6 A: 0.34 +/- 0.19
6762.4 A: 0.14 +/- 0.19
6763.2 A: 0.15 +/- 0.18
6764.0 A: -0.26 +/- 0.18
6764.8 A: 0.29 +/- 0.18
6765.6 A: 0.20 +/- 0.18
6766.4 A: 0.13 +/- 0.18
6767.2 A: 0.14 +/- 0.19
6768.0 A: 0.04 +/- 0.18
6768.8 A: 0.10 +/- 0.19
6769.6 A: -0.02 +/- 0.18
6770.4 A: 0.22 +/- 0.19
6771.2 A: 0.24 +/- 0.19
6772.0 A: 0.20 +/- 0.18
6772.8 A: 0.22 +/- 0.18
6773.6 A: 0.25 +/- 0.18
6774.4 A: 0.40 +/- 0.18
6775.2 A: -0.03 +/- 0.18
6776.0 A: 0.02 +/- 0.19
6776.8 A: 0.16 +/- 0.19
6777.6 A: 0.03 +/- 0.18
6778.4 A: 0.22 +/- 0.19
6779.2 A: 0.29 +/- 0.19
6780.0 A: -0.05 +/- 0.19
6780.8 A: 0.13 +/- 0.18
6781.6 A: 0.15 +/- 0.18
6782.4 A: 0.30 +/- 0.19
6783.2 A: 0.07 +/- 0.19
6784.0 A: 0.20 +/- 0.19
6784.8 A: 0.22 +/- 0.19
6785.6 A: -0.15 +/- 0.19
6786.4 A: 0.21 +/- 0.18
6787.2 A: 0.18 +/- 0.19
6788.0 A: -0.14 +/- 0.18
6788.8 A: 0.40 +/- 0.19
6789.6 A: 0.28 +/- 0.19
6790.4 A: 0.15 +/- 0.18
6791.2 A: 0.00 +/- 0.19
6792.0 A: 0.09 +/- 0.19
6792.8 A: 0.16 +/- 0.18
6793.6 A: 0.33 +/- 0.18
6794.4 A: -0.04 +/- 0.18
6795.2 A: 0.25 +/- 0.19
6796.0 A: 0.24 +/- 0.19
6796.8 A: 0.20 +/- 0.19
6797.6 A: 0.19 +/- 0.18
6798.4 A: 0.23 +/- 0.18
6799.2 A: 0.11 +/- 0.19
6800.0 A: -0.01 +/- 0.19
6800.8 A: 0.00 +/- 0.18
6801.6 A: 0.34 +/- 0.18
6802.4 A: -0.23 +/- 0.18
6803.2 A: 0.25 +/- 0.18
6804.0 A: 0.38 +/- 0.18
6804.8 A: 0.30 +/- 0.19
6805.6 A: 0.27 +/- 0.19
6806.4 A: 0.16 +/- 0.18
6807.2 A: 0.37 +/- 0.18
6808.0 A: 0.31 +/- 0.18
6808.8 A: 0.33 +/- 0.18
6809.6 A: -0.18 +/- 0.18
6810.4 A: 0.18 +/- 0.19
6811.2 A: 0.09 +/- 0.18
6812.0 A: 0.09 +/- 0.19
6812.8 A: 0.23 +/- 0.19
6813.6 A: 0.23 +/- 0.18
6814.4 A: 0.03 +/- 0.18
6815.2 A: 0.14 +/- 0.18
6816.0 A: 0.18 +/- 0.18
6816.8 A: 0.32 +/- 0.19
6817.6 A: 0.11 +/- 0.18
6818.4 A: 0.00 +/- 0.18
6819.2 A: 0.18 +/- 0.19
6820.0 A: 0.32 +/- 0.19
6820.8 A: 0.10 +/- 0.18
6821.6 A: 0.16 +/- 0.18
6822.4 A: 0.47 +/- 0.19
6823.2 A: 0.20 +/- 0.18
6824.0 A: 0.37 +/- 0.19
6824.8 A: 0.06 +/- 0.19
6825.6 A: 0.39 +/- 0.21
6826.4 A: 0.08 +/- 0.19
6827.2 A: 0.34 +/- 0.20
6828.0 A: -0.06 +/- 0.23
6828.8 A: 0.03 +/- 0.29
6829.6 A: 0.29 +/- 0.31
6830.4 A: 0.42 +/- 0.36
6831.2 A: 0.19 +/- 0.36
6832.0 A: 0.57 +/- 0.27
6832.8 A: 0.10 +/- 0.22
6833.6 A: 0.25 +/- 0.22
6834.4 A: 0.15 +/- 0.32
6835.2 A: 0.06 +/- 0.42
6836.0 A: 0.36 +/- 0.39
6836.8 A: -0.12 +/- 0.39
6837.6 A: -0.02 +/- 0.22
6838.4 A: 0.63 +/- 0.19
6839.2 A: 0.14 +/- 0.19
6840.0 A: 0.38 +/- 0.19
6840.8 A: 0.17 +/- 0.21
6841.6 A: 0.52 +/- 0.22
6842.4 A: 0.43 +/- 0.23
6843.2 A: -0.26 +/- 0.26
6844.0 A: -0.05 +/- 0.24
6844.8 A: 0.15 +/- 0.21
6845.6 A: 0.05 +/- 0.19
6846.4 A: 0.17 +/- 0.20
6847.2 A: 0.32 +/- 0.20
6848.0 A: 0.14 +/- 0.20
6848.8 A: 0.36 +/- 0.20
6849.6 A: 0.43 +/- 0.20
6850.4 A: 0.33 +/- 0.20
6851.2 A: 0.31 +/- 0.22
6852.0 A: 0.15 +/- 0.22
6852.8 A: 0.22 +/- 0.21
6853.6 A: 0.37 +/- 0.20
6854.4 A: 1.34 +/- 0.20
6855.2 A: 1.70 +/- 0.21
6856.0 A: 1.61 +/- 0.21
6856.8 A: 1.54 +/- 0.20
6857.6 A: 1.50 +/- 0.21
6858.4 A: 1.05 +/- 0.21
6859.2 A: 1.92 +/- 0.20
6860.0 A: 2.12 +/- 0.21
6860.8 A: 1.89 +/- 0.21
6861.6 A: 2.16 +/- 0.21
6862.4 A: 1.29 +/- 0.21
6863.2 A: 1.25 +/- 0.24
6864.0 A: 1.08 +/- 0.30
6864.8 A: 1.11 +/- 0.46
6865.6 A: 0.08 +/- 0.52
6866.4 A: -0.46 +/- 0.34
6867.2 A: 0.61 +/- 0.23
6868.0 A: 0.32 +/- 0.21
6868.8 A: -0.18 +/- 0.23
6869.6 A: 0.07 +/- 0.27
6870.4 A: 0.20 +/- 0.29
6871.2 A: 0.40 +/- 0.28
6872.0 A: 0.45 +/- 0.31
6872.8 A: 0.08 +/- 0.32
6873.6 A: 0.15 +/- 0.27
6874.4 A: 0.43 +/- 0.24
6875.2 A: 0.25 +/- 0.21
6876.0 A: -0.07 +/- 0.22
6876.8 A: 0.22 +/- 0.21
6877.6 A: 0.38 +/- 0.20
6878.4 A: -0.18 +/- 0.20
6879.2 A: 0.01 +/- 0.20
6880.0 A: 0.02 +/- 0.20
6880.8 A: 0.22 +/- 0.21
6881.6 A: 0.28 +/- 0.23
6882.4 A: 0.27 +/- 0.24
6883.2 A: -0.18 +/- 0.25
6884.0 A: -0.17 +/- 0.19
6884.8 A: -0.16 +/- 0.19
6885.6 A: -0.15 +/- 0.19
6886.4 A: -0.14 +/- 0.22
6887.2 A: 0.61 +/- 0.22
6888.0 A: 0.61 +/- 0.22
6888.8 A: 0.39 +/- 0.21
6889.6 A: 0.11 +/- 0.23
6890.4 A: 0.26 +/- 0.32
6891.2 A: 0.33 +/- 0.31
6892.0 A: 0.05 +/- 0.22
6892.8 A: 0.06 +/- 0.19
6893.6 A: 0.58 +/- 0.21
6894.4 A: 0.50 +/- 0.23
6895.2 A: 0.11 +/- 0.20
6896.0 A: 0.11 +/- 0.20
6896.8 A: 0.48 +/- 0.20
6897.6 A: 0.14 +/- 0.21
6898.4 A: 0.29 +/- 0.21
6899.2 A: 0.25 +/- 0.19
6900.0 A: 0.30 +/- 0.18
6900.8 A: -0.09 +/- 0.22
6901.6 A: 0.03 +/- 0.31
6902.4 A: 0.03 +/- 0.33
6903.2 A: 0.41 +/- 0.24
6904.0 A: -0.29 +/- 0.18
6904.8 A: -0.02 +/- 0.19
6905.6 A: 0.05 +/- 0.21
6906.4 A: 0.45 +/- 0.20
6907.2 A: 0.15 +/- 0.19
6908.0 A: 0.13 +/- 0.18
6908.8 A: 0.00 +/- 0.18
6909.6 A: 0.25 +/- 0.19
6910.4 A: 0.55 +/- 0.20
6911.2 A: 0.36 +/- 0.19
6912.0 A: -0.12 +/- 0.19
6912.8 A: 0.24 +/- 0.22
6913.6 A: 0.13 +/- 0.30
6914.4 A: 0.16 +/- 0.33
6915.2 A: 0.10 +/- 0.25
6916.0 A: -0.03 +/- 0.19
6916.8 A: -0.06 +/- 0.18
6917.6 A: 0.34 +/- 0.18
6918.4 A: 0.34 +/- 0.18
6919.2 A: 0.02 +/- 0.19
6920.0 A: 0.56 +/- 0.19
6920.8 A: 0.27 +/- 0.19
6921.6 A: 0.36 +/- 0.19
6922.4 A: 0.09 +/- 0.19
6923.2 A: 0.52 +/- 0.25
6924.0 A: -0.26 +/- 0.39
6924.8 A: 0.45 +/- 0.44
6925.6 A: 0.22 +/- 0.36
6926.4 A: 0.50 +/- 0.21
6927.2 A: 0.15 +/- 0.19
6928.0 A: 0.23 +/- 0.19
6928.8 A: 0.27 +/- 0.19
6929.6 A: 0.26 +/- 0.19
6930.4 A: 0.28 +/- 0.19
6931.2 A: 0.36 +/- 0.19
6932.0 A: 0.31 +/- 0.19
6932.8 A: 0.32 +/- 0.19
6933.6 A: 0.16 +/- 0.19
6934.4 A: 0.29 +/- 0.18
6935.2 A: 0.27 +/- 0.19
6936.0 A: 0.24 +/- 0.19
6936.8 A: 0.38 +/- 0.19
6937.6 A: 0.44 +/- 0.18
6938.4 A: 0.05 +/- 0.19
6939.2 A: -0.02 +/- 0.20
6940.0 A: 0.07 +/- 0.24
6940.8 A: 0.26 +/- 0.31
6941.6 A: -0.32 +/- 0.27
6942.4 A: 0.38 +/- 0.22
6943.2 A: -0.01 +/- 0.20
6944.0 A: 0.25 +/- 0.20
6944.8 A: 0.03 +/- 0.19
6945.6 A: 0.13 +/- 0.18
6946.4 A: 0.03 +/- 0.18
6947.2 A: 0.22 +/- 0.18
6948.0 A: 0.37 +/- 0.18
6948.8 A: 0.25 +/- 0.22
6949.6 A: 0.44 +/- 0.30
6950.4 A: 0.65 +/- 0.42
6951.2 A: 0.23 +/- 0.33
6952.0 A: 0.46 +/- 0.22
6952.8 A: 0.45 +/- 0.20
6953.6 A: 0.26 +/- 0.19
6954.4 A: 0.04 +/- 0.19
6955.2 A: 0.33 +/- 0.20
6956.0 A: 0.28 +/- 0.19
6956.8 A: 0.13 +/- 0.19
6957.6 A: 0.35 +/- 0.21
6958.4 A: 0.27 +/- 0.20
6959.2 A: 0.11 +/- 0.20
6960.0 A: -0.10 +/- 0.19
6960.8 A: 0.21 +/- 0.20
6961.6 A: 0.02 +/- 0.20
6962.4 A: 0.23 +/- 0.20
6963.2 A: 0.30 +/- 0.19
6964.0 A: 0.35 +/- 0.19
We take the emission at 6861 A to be [O II] 3727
